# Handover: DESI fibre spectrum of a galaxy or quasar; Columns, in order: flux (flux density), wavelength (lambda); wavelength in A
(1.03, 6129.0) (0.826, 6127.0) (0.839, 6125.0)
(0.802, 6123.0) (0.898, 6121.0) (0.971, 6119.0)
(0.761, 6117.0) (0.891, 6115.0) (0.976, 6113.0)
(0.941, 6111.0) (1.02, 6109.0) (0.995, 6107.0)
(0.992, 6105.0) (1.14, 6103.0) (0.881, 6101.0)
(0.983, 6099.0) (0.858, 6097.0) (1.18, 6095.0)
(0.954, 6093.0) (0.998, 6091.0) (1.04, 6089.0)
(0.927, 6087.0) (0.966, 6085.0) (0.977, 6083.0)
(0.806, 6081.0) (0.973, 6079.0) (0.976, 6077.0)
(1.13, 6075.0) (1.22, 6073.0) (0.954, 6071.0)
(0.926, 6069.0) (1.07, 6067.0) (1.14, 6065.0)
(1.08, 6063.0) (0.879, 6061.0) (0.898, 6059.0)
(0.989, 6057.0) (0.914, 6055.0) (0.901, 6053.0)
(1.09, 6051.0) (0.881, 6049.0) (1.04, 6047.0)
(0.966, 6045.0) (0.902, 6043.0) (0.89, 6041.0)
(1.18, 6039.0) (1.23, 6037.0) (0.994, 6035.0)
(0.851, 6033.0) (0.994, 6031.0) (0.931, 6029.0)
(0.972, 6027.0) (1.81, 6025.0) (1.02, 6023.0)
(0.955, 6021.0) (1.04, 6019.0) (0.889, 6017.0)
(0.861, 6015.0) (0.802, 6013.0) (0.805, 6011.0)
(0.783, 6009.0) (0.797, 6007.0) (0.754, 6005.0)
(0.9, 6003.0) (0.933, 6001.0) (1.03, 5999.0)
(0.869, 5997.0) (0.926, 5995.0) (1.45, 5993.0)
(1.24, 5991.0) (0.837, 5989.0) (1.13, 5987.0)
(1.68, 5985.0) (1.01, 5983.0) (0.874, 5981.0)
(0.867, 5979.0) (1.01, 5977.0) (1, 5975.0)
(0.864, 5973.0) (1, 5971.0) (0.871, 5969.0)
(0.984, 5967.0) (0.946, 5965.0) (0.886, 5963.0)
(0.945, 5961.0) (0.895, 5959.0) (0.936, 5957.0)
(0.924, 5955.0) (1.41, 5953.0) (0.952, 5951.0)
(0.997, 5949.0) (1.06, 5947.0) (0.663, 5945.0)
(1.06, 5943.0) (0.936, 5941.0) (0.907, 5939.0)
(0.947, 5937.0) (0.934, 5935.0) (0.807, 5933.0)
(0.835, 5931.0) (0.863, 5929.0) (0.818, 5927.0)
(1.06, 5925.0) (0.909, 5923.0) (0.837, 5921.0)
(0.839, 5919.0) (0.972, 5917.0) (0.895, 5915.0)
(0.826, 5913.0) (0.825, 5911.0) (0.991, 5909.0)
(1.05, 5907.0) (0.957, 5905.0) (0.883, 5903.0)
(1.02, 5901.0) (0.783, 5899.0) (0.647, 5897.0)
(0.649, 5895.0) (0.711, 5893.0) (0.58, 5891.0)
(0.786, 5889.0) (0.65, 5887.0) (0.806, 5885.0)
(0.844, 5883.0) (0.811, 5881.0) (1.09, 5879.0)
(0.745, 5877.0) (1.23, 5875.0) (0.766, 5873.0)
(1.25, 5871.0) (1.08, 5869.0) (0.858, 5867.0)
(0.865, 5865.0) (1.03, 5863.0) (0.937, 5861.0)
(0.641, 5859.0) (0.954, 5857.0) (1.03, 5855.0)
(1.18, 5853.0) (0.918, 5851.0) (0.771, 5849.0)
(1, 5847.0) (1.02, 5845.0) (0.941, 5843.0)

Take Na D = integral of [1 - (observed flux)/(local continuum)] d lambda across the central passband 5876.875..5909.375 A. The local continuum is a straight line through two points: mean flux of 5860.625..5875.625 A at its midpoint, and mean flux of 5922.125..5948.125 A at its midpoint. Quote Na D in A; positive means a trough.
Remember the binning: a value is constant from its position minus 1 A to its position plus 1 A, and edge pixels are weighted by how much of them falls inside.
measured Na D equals 4.8 A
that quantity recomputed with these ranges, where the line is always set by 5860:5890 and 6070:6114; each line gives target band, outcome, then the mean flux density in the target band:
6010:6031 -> -0.83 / 1.01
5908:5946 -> 1.81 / 0.891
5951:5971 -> -0.63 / 0.977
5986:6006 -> -0.98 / 1.01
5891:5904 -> 2.22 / 0.767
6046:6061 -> 0.42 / 0.954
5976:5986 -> -1.39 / 1.09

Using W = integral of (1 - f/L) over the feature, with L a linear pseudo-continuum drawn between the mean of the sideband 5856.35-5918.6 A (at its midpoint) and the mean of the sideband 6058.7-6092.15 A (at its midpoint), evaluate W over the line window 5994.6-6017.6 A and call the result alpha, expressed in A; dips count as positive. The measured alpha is 2.24 A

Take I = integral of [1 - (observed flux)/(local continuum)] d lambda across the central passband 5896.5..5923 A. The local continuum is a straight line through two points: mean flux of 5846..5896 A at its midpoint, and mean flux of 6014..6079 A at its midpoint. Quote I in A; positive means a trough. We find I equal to 0.7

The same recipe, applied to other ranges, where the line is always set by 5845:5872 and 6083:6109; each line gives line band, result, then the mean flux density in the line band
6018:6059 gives -1.58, 1.02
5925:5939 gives 1.29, 0.884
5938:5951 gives 0.49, 0.938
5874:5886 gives 0.57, 0.921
